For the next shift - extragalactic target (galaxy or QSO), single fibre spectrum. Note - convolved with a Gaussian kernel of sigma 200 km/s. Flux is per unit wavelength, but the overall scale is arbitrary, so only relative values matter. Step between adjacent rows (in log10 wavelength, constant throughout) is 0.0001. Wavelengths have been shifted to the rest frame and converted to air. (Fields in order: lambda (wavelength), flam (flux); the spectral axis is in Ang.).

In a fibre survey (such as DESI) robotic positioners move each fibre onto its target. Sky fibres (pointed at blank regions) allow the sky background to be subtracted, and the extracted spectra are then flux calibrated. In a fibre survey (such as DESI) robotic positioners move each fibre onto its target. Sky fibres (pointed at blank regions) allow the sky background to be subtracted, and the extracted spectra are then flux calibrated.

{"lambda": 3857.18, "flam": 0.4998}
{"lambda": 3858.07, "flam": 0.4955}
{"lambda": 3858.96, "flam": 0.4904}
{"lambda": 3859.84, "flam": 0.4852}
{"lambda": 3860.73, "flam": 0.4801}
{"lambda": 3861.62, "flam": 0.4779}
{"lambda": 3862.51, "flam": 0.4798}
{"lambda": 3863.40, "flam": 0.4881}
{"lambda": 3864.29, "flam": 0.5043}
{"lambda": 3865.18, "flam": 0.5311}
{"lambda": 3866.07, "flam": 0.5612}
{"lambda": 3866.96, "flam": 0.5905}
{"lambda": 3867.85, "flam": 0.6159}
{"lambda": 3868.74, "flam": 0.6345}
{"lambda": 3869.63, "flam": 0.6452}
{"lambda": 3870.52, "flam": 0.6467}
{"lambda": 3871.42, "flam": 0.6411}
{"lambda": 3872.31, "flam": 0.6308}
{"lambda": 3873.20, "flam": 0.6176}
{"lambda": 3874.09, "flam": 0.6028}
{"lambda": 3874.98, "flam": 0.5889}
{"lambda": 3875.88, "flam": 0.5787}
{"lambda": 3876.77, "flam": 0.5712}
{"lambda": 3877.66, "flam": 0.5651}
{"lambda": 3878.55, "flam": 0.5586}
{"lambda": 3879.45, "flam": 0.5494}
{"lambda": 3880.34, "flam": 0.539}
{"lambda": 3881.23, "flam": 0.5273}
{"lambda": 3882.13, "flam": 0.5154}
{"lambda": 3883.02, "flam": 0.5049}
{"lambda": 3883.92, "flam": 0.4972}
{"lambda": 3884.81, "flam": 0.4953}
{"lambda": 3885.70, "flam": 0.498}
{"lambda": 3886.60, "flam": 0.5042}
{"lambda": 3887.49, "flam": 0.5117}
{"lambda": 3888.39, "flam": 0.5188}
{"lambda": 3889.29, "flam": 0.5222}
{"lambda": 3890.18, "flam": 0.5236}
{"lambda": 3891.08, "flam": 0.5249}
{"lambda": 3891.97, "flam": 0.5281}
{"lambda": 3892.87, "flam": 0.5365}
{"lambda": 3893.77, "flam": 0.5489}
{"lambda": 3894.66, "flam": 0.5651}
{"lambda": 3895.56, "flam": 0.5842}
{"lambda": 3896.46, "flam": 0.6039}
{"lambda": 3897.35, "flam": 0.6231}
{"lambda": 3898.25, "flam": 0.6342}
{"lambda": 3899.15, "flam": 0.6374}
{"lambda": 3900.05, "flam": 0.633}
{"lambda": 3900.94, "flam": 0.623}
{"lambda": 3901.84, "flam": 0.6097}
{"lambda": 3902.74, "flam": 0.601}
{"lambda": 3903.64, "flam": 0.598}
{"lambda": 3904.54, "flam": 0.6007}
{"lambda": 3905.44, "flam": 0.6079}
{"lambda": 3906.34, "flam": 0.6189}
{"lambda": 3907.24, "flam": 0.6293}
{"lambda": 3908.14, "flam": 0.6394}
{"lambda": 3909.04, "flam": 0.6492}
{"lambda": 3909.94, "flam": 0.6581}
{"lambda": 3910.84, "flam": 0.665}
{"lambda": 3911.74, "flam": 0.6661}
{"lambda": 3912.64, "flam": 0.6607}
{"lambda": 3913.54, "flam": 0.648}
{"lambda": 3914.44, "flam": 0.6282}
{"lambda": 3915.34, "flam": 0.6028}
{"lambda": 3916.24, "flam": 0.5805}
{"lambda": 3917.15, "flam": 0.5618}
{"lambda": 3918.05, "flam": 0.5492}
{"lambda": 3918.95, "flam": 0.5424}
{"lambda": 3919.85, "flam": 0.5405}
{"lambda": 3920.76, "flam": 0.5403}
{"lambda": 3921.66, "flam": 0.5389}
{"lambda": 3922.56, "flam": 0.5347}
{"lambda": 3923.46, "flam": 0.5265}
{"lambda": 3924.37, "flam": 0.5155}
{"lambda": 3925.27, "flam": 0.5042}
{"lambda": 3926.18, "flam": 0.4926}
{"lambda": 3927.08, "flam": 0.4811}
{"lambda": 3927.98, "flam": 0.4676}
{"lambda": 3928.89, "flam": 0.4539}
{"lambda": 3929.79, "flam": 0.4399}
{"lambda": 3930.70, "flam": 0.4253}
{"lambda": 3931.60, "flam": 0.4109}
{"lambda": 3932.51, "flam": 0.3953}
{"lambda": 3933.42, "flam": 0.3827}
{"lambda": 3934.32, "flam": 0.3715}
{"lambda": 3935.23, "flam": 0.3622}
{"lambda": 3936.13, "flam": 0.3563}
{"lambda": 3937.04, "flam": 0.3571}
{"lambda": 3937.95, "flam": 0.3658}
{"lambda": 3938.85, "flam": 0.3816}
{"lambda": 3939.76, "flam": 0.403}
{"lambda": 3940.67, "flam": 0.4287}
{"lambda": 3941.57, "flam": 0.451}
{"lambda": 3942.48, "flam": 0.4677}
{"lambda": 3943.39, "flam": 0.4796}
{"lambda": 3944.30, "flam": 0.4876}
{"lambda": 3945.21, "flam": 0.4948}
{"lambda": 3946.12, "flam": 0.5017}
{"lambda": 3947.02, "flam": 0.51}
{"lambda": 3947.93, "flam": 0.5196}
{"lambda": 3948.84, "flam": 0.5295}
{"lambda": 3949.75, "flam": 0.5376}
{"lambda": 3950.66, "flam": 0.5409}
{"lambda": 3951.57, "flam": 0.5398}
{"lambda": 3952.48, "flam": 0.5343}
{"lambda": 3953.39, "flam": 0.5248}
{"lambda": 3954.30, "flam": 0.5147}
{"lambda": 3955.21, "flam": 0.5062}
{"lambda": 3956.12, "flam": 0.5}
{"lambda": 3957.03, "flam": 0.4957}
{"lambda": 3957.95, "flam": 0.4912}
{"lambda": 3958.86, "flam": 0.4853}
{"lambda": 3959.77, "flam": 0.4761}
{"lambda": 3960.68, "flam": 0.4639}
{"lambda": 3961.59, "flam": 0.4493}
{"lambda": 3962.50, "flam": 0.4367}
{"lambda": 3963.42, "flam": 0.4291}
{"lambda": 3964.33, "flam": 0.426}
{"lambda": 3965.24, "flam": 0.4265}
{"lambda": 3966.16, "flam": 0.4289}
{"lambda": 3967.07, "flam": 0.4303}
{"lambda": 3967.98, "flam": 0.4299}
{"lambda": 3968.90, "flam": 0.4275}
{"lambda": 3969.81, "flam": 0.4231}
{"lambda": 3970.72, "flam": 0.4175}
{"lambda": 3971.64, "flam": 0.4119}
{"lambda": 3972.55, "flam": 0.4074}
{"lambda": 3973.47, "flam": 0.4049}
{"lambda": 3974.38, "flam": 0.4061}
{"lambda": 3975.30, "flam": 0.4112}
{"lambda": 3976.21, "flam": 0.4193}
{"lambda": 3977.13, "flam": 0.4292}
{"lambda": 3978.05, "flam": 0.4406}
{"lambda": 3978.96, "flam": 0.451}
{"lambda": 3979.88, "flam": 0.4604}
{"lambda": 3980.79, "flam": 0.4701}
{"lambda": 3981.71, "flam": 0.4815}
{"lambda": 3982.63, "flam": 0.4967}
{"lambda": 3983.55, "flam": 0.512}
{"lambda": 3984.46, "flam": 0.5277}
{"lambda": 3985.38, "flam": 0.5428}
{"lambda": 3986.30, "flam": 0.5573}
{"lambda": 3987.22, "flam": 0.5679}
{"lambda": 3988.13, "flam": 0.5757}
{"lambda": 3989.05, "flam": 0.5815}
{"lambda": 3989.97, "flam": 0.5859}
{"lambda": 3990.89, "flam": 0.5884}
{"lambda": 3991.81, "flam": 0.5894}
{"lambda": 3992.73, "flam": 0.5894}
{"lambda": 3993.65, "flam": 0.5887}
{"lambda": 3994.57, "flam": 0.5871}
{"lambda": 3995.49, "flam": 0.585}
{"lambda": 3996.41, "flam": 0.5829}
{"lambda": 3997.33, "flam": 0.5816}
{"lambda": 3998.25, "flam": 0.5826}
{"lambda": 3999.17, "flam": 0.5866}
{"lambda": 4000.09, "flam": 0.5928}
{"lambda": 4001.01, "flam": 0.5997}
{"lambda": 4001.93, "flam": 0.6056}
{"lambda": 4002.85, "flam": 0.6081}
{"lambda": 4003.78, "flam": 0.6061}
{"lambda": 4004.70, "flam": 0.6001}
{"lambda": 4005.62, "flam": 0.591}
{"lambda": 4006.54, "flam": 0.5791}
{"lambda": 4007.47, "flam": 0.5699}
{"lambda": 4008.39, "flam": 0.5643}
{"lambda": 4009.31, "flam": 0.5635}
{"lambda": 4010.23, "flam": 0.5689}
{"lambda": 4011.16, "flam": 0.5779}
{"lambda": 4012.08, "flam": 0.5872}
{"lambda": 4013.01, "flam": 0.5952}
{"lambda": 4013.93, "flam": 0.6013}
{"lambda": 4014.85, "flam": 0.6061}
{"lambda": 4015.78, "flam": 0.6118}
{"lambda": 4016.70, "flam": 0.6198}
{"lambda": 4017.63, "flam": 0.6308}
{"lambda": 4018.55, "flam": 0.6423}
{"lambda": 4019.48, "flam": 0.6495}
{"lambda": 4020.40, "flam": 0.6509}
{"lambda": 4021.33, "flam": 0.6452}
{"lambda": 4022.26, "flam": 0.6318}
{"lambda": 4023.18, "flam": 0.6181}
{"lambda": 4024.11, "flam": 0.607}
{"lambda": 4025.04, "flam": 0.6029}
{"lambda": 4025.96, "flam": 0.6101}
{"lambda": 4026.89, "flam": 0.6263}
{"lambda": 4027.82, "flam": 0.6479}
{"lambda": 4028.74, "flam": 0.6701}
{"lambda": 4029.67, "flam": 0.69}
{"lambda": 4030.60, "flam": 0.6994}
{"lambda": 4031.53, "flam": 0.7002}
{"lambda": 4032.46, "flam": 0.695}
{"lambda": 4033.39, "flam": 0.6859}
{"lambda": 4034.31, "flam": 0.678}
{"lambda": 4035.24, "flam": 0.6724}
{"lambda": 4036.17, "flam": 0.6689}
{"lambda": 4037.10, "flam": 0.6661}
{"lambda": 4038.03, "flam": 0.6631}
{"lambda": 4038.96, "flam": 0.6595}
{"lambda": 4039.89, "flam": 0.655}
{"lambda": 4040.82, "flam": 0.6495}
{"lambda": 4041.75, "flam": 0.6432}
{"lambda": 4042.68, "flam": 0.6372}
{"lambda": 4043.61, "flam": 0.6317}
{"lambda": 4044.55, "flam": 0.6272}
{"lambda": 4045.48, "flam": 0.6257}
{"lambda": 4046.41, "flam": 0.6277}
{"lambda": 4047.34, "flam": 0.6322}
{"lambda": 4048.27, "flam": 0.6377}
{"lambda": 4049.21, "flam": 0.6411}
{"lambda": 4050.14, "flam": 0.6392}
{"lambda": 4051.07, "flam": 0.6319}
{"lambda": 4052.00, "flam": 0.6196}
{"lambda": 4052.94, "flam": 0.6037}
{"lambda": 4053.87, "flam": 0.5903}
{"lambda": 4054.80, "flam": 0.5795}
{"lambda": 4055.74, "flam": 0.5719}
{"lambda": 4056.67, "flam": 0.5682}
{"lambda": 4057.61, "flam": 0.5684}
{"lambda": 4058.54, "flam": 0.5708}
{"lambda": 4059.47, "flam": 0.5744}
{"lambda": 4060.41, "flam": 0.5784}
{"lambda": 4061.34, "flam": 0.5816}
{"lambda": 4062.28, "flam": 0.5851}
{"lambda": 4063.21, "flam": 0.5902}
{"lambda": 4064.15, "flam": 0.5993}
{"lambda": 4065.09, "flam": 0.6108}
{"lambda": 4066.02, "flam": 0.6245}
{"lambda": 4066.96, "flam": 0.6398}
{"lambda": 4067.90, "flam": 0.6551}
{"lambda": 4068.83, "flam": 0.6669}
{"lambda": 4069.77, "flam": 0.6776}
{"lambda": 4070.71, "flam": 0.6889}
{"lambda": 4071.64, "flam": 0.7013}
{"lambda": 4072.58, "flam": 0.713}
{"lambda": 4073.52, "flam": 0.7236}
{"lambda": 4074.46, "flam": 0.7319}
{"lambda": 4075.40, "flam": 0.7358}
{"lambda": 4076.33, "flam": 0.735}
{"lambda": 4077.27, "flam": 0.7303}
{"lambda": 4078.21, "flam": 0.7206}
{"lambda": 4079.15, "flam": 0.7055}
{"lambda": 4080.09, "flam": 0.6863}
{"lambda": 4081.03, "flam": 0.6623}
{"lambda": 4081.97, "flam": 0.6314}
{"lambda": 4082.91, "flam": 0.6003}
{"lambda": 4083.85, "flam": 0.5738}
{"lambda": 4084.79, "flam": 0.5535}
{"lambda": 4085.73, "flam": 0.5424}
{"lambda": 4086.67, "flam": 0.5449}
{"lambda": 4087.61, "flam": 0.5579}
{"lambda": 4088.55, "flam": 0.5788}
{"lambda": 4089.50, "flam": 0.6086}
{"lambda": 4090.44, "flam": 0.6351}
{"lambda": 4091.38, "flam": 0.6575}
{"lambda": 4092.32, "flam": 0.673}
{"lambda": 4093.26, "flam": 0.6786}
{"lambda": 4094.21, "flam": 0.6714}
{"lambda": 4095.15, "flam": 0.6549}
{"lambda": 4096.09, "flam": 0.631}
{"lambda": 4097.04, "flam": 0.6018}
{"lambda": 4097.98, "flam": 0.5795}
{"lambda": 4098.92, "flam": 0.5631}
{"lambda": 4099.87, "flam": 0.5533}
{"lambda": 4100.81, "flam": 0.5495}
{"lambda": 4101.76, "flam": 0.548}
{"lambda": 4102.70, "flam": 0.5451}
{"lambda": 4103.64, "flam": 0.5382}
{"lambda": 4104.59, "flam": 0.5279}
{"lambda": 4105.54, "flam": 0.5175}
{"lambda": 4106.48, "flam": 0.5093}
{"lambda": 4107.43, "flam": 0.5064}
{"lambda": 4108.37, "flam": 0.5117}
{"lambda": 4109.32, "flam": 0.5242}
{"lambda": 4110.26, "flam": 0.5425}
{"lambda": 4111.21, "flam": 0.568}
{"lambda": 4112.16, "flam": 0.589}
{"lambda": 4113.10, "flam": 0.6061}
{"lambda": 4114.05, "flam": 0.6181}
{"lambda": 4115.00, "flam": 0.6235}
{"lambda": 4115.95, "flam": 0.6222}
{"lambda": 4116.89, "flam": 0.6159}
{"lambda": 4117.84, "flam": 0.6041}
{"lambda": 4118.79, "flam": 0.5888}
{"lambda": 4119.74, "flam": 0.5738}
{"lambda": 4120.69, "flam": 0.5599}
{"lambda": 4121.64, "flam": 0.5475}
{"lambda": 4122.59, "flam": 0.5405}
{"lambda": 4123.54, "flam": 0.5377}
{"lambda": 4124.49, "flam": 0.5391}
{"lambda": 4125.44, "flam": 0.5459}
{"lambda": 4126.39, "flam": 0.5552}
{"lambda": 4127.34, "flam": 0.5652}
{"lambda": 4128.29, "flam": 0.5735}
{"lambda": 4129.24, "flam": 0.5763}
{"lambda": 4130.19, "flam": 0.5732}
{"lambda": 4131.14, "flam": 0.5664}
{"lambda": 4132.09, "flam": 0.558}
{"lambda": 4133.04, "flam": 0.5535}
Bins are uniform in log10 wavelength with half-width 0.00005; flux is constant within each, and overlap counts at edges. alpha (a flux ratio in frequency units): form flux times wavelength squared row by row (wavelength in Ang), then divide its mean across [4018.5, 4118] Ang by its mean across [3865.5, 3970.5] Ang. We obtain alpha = 1.28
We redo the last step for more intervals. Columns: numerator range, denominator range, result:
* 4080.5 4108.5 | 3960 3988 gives 1.36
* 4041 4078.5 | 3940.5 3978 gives 1.44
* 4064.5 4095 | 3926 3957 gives 1.52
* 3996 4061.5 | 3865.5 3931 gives 1.16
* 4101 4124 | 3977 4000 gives 1.10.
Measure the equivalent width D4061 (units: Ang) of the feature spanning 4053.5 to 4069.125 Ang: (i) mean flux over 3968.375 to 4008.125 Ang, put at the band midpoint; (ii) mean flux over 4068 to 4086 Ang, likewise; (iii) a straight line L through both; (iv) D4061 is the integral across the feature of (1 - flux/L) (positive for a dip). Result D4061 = 1.2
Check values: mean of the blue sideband 0.526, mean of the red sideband 0.674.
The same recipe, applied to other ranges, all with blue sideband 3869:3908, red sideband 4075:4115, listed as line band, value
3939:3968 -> 5.16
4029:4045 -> -1.94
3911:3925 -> 0.04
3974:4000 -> 2.58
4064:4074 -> -1.13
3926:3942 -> 4.67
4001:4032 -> -1.37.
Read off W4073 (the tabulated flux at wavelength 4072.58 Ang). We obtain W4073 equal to 0.713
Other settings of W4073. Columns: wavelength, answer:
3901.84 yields 0.6097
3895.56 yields 0.5842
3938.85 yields 0.3816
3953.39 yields 0.5248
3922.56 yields 0.5347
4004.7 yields 0.6001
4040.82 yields 0.6495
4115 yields 0.6235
